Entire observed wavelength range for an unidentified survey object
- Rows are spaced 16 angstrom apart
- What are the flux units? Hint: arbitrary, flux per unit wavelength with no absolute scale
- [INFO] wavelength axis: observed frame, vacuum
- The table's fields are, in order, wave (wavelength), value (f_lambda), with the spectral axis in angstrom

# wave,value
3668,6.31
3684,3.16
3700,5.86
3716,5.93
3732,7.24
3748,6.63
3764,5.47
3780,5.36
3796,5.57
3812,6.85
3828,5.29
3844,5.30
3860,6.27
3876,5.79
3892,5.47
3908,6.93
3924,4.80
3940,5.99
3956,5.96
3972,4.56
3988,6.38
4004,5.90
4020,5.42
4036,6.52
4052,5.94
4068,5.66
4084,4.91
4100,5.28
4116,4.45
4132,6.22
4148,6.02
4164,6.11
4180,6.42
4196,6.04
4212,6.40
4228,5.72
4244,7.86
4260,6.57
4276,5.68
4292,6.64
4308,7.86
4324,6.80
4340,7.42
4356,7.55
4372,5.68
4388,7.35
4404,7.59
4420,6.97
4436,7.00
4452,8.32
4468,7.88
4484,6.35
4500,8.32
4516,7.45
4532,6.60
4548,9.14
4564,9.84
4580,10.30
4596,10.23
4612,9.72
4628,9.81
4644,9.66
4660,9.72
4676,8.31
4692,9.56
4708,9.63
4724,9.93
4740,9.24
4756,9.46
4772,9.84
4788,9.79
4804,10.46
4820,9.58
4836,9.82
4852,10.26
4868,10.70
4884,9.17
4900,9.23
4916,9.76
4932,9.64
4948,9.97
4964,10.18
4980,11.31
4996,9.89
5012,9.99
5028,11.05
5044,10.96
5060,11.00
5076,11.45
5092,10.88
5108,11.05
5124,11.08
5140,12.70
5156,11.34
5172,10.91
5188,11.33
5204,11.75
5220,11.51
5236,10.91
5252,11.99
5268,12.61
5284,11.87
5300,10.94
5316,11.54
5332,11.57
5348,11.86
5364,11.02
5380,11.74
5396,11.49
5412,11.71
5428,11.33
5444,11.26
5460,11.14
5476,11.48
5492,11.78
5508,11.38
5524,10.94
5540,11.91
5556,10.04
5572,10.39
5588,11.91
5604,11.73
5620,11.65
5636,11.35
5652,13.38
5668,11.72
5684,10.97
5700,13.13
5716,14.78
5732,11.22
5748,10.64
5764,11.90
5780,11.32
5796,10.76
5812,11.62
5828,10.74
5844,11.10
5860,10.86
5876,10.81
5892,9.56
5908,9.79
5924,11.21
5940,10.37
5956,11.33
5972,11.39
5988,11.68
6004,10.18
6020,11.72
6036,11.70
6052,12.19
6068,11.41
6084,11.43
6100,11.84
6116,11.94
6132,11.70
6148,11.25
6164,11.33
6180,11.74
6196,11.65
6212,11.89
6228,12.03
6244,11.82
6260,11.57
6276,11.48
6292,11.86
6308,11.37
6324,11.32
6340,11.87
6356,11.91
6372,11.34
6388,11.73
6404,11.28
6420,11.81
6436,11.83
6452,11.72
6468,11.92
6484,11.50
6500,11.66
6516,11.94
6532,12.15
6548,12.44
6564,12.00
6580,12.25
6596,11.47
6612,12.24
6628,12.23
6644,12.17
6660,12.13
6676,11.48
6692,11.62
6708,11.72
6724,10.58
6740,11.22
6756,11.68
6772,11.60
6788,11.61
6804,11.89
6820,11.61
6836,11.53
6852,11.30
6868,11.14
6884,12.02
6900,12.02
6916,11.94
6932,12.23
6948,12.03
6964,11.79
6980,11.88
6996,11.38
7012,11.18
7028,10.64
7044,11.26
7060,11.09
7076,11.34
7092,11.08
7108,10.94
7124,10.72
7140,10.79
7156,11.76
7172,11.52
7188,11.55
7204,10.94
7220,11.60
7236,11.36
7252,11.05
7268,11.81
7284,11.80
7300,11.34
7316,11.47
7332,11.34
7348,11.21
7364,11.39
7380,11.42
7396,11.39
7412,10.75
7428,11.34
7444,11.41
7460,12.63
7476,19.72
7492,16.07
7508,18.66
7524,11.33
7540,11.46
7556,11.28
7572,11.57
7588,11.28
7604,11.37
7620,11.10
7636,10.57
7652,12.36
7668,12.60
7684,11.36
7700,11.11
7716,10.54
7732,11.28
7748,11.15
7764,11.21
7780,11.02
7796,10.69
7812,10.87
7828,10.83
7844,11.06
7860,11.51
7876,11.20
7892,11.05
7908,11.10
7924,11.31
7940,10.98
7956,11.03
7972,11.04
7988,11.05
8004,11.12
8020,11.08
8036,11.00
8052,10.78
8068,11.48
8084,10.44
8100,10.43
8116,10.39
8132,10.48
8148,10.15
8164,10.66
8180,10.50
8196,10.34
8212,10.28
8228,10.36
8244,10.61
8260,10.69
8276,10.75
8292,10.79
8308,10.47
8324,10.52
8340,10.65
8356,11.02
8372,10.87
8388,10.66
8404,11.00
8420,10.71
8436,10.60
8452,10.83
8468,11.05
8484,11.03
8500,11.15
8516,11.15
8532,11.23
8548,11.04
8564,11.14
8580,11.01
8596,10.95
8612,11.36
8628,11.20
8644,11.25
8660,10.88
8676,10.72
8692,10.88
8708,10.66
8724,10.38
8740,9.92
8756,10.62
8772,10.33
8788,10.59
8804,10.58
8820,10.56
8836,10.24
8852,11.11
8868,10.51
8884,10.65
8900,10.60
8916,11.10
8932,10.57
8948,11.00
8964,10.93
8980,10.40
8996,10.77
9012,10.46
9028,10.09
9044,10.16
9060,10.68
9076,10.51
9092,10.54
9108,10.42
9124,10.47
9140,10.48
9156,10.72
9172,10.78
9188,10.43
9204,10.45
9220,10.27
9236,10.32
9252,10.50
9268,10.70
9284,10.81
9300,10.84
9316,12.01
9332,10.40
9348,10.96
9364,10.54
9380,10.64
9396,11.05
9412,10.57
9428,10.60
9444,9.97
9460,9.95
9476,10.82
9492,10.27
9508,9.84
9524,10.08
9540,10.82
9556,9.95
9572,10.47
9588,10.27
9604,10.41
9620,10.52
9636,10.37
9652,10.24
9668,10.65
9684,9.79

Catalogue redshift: 0.14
